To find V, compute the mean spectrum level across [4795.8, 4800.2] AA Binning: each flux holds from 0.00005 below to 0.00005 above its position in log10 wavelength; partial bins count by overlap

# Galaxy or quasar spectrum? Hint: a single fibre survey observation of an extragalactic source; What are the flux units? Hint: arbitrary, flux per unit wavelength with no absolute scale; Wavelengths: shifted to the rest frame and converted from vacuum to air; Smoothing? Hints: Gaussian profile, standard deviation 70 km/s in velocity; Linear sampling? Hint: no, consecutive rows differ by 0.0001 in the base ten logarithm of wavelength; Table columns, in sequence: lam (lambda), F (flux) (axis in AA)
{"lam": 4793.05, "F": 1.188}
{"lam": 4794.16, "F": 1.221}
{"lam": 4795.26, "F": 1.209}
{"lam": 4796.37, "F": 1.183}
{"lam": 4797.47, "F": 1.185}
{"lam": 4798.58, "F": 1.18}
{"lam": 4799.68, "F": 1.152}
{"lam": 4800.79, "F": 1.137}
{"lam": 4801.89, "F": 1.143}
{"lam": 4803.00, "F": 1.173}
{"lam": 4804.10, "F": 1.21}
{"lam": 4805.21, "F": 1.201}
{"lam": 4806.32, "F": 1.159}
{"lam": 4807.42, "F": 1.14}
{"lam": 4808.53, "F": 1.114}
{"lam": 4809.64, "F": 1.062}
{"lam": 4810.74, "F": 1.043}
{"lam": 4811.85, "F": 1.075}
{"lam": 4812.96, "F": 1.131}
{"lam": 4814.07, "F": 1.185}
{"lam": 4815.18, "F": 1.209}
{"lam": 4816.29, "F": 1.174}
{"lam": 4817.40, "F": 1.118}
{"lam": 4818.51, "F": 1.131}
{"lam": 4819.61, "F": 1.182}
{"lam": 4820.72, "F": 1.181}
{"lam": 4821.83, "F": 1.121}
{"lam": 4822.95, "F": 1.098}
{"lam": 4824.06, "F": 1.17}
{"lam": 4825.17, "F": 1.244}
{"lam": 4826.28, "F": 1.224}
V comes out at 1.17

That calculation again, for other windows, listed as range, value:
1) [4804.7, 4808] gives 1.17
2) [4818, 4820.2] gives 1.16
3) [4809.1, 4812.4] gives 1.06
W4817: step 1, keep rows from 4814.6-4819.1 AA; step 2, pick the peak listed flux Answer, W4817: 1.209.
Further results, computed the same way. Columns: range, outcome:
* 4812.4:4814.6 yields 1.185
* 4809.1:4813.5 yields 1.131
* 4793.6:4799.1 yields 1.221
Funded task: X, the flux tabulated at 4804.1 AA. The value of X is 1.21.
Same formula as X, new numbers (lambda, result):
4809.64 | 1.062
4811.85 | 1.075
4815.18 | 1.209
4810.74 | 1.043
